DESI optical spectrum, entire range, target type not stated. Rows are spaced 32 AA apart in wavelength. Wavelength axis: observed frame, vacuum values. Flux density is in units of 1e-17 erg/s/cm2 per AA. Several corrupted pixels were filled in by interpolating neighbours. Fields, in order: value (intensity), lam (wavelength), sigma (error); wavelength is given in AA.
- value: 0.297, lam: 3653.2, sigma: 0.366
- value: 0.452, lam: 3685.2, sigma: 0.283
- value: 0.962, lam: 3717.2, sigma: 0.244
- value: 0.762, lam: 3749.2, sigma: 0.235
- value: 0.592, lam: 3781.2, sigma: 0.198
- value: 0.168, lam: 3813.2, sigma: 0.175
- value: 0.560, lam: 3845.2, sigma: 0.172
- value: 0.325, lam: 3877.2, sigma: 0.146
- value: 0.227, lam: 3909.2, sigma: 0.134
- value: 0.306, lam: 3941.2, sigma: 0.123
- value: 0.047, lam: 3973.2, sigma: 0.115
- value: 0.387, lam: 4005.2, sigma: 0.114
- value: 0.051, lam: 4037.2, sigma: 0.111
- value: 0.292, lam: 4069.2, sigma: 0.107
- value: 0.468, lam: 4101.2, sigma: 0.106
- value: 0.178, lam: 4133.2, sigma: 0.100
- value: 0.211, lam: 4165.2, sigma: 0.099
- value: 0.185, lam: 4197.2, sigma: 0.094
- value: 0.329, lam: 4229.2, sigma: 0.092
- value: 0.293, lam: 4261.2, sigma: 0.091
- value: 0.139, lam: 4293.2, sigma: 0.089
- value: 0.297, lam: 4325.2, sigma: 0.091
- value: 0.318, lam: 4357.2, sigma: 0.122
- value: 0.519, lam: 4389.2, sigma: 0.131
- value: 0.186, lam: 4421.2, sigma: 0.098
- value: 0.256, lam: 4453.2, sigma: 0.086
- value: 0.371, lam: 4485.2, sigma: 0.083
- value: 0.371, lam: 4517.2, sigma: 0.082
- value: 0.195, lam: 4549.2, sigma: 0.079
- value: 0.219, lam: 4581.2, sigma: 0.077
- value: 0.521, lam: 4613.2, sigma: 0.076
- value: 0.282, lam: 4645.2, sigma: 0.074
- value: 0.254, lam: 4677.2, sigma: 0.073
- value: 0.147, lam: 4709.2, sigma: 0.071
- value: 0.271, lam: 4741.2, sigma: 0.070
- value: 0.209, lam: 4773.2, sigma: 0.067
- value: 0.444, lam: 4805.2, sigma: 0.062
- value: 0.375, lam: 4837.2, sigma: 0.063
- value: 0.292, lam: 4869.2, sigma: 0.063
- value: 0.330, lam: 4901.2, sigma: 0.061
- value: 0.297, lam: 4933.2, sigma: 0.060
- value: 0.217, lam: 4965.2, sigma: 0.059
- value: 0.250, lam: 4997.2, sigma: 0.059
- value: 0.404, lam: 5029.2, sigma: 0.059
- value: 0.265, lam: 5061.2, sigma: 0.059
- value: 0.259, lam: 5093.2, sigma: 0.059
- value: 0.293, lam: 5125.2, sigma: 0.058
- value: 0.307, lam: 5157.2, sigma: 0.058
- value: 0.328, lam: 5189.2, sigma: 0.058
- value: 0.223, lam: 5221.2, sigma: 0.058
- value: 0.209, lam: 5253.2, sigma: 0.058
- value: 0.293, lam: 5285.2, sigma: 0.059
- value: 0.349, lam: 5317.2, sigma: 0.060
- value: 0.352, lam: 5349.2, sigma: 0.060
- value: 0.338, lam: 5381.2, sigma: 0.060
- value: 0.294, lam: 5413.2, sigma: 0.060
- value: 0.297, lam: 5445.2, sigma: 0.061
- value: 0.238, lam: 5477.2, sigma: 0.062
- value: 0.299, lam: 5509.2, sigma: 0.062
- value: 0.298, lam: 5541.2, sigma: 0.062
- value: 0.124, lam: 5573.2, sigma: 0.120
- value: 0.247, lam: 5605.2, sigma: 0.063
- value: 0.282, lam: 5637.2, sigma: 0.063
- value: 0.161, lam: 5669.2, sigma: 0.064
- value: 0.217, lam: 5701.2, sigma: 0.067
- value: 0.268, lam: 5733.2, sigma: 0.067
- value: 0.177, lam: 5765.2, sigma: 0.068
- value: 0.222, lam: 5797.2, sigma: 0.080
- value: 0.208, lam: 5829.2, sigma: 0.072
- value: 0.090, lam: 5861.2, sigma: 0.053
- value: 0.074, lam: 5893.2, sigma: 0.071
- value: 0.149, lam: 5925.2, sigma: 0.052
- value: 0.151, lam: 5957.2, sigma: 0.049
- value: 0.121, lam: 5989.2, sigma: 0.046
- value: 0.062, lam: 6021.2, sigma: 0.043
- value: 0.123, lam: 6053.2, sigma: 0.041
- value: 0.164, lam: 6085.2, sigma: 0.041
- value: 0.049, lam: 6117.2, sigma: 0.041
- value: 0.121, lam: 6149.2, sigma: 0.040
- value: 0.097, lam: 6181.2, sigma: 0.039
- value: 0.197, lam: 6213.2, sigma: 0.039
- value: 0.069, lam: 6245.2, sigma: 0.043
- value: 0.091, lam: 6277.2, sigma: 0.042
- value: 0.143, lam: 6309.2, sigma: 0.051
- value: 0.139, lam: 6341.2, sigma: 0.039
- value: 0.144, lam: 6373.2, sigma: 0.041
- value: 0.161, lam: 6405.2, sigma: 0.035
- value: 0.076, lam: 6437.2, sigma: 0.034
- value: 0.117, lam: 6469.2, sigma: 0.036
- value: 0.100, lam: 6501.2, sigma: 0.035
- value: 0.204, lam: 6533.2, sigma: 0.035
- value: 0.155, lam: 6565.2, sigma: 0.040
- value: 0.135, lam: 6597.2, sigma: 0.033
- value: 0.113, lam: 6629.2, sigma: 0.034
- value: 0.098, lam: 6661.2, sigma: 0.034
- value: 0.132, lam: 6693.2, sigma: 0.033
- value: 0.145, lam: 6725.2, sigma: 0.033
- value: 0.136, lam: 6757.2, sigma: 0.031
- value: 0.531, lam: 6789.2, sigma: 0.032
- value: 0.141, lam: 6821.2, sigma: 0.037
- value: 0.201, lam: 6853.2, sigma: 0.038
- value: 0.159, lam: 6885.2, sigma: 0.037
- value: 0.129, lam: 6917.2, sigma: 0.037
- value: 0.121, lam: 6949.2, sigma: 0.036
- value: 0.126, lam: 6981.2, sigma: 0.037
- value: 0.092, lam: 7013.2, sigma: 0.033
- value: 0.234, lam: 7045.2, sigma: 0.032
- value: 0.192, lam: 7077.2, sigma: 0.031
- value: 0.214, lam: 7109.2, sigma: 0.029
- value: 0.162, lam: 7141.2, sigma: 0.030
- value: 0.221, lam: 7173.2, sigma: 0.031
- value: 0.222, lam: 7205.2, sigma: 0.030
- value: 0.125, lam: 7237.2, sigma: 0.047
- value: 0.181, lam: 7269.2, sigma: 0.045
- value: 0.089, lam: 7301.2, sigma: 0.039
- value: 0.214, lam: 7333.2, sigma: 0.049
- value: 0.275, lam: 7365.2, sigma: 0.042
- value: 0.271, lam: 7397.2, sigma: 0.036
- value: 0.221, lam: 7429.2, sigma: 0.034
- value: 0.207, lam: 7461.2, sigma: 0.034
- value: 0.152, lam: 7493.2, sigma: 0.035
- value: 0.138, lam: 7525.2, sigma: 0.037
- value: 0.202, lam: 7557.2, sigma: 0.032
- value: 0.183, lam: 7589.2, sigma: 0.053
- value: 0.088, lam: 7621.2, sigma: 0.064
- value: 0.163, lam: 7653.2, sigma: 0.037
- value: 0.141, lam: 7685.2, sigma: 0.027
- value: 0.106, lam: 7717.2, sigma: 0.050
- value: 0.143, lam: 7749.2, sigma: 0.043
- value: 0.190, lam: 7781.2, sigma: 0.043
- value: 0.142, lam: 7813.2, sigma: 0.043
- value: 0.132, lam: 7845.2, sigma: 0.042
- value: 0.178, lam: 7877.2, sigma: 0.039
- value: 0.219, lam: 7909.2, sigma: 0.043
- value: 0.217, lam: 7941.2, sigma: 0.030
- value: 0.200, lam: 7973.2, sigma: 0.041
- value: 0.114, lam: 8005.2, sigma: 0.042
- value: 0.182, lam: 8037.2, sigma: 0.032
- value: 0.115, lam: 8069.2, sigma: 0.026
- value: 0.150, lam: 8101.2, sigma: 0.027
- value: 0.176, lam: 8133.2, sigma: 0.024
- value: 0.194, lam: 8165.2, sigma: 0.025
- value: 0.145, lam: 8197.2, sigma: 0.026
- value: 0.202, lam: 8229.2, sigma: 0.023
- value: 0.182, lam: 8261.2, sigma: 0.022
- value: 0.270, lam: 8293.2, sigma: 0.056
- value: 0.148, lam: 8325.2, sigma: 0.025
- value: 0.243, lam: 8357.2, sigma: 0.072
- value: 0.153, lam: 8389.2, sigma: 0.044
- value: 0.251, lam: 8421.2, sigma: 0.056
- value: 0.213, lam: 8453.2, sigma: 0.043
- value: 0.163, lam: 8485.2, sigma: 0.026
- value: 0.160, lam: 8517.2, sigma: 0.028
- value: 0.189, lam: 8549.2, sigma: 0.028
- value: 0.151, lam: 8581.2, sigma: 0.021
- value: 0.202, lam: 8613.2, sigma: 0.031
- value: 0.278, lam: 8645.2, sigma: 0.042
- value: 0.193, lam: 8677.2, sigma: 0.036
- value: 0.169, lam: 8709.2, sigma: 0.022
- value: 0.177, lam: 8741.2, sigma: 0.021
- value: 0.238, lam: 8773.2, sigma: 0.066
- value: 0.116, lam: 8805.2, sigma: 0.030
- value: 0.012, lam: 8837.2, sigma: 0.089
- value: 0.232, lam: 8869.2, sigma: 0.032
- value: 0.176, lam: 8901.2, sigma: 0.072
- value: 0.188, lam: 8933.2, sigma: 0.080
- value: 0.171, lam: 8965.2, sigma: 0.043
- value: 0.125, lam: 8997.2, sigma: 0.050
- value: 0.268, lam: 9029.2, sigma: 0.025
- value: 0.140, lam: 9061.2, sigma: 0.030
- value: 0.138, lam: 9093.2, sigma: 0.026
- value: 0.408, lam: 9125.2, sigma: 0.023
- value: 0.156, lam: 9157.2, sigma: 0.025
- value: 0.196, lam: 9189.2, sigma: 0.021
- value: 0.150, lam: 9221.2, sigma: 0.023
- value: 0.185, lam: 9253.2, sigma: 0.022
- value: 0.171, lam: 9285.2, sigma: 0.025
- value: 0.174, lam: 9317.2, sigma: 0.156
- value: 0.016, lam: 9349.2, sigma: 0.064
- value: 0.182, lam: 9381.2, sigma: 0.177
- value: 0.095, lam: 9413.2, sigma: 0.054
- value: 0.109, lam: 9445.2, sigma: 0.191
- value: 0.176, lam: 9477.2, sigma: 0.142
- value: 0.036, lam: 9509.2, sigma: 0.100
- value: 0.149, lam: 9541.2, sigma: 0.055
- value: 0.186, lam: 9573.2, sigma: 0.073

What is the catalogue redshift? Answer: 0.82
